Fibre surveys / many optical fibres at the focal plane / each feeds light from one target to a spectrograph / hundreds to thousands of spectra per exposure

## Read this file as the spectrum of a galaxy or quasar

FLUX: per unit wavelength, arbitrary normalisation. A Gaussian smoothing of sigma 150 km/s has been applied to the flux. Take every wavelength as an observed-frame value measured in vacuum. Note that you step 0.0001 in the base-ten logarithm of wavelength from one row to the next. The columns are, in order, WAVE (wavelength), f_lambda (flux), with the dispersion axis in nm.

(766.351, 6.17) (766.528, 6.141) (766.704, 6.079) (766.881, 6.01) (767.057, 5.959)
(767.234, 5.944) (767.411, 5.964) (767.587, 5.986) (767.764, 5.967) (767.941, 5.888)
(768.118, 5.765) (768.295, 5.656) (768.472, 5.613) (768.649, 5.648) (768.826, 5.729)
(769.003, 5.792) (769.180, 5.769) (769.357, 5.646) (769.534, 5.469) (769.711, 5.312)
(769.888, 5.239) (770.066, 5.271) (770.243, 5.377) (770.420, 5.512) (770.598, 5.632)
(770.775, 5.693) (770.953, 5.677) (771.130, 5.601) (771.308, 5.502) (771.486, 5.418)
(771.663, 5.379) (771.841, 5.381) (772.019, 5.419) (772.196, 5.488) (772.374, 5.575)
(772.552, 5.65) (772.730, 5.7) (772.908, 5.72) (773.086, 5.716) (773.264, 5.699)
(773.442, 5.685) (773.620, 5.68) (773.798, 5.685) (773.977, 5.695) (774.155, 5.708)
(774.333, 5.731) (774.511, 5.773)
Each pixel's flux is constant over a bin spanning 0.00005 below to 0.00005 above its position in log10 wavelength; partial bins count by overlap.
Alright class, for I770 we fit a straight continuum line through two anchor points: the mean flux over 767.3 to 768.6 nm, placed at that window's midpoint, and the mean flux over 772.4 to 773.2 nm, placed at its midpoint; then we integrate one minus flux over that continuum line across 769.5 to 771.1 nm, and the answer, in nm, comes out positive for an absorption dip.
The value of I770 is 0.08 nm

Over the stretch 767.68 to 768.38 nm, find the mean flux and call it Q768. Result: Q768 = 5.81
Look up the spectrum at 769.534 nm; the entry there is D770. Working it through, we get 5.469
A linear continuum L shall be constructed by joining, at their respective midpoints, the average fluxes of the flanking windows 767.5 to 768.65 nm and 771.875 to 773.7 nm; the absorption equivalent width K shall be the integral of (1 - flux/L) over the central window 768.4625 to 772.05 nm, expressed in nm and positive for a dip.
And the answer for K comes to 0.12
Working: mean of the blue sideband 5.8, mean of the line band 5.53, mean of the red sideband 5.63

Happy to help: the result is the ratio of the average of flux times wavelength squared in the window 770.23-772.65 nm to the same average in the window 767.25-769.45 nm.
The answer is 0.96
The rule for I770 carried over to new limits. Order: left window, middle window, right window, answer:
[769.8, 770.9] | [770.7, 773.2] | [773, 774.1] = 0.00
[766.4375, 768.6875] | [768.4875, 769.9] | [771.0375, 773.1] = 0.04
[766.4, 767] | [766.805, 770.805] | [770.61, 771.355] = 0.12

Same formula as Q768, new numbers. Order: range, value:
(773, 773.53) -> 5.7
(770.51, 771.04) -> 5.67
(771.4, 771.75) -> 5.41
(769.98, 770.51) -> 5.39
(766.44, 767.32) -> 6.03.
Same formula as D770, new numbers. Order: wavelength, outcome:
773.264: 5.699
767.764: 5.967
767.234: 5.944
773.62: 5.68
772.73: 5.7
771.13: 5.601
